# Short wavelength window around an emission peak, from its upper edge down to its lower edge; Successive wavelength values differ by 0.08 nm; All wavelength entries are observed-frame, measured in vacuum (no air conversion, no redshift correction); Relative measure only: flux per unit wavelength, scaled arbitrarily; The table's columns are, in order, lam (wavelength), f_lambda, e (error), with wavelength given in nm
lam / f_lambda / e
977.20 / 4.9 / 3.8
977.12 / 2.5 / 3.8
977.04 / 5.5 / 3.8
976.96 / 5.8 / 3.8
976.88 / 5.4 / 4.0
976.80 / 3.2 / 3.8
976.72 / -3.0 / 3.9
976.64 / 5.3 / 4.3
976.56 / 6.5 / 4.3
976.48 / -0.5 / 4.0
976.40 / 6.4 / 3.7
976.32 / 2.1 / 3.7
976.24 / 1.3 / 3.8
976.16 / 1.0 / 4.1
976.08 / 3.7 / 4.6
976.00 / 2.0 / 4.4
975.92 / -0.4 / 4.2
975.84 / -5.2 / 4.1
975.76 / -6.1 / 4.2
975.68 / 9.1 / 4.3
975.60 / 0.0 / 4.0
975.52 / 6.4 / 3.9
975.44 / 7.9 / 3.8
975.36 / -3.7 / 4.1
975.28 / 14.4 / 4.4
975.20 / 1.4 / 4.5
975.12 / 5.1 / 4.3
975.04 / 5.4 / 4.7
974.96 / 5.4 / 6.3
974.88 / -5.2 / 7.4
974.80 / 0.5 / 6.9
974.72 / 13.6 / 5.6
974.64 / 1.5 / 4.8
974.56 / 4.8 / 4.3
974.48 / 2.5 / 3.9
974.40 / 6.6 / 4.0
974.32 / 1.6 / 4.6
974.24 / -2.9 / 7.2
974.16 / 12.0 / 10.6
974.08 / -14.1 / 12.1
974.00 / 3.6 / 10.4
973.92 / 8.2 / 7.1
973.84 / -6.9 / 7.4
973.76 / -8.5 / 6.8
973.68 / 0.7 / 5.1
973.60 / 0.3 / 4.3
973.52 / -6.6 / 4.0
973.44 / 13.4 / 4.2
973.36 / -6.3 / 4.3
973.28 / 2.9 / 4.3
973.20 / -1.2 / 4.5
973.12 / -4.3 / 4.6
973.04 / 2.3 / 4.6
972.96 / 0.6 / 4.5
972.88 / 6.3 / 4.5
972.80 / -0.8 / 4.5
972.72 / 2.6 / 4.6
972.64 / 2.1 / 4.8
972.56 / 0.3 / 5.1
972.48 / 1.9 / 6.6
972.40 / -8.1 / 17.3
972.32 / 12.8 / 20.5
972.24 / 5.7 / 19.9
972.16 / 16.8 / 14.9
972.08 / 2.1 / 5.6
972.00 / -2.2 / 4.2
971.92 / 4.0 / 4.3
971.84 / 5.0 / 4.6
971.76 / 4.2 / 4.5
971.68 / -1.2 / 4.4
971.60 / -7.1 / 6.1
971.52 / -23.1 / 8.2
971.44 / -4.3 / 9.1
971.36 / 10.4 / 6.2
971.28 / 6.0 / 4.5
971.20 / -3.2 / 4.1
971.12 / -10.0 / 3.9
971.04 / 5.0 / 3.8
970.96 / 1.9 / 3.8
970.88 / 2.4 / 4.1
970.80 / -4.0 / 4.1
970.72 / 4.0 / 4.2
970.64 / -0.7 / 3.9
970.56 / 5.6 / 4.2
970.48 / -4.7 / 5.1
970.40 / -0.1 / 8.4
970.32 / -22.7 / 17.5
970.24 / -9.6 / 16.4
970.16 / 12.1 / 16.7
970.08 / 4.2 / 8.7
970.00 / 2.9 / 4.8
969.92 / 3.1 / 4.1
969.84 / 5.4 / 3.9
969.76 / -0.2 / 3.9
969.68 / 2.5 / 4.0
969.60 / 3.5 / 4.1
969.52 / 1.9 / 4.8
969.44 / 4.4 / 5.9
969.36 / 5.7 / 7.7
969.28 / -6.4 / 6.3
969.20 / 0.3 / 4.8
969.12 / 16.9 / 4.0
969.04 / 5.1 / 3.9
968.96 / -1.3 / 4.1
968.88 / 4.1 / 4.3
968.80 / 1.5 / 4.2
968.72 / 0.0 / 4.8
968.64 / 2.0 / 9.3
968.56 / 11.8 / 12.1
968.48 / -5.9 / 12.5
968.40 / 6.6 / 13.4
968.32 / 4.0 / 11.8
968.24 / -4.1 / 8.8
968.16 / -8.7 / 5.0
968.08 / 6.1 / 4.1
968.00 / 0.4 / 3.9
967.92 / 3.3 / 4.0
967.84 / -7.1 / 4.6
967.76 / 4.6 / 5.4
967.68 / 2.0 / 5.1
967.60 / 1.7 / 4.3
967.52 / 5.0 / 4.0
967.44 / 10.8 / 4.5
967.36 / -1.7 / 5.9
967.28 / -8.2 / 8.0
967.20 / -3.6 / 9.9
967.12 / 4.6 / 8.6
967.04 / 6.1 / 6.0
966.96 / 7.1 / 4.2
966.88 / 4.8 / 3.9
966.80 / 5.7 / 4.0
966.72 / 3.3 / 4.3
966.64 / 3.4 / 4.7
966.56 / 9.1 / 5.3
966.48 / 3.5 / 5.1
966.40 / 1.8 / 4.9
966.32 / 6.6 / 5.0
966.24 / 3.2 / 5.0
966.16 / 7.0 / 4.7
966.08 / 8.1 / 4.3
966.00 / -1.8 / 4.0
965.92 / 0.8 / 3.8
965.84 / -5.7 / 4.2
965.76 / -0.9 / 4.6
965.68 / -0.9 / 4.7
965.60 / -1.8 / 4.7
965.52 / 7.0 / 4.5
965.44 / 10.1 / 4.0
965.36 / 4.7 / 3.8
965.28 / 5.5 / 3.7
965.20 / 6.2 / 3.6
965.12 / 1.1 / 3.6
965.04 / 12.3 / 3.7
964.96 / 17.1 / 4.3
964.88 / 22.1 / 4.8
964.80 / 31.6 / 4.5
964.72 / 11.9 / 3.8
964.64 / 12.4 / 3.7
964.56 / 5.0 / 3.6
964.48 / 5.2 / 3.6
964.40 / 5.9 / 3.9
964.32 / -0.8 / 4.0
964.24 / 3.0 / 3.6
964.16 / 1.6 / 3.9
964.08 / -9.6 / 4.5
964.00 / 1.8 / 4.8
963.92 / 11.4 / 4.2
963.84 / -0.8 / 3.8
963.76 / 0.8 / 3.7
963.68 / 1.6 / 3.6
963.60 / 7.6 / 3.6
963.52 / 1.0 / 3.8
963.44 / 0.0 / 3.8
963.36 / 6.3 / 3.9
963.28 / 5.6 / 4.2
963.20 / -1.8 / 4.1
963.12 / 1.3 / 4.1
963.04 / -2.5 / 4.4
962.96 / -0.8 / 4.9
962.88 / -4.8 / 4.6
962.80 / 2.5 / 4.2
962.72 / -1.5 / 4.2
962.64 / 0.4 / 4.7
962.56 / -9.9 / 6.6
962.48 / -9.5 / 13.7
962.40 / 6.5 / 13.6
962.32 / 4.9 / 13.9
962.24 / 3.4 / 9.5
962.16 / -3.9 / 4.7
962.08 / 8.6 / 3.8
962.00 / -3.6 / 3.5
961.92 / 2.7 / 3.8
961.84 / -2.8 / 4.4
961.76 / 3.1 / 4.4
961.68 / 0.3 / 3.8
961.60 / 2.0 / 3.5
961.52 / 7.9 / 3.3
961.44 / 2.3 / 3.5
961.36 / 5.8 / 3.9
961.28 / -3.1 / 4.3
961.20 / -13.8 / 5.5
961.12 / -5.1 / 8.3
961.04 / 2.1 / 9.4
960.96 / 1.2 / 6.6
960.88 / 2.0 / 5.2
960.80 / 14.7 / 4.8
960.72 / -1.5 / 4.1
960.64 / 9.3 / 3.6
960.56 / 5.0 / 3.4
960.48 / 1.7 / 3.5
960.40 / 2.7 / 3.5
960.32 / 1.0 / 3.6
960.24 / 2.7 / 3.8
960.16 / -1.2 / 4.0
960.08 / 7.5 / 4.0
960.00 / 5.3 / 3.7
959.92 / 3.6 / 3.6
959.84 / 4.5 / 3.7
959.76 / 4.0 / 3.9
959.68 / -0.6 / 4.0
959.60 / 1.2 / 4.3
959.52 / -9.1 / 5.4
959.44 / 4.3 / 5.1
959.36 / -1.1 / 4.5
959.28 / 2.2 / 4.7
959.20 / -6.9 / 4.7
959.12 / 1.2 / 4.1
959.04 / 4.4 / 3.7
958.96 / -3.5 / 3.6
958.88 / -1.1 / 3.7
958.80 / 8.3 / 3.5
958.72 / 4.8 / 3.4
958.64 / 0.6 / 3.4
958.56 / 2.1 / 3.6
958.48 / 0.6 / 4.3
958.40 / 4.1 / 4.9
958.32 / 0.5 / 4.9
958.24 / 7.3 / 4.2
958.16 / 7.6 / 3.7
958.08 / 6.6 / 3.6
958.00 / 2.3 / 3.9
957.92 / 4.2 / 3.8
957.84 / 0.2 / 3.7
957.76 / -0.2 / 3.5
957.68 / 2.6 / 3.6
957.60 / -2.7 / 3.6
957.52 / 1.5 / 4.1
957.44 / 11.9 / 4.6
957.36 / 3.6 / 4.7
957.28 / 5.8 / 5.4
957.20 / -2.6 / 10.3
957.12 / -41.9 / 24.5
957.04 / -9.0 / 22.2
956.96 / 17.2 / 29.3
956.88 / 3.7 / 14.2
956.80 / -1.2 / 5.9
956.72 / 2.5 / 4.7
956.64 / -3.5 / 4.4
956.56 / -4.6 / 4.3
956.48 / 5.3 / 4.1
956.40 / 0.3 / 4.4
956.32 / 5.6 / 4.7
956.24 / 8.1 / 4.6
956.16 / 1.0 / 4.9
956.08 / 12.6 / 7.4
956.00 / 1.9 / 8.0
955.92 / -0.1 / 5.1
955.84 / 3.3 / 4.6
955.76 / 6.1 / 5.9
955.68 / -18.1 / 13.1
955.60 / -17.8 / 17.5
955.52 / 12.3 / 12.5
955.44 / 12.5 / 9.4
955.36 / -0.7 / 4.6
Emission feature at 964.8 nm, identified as Hbeta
